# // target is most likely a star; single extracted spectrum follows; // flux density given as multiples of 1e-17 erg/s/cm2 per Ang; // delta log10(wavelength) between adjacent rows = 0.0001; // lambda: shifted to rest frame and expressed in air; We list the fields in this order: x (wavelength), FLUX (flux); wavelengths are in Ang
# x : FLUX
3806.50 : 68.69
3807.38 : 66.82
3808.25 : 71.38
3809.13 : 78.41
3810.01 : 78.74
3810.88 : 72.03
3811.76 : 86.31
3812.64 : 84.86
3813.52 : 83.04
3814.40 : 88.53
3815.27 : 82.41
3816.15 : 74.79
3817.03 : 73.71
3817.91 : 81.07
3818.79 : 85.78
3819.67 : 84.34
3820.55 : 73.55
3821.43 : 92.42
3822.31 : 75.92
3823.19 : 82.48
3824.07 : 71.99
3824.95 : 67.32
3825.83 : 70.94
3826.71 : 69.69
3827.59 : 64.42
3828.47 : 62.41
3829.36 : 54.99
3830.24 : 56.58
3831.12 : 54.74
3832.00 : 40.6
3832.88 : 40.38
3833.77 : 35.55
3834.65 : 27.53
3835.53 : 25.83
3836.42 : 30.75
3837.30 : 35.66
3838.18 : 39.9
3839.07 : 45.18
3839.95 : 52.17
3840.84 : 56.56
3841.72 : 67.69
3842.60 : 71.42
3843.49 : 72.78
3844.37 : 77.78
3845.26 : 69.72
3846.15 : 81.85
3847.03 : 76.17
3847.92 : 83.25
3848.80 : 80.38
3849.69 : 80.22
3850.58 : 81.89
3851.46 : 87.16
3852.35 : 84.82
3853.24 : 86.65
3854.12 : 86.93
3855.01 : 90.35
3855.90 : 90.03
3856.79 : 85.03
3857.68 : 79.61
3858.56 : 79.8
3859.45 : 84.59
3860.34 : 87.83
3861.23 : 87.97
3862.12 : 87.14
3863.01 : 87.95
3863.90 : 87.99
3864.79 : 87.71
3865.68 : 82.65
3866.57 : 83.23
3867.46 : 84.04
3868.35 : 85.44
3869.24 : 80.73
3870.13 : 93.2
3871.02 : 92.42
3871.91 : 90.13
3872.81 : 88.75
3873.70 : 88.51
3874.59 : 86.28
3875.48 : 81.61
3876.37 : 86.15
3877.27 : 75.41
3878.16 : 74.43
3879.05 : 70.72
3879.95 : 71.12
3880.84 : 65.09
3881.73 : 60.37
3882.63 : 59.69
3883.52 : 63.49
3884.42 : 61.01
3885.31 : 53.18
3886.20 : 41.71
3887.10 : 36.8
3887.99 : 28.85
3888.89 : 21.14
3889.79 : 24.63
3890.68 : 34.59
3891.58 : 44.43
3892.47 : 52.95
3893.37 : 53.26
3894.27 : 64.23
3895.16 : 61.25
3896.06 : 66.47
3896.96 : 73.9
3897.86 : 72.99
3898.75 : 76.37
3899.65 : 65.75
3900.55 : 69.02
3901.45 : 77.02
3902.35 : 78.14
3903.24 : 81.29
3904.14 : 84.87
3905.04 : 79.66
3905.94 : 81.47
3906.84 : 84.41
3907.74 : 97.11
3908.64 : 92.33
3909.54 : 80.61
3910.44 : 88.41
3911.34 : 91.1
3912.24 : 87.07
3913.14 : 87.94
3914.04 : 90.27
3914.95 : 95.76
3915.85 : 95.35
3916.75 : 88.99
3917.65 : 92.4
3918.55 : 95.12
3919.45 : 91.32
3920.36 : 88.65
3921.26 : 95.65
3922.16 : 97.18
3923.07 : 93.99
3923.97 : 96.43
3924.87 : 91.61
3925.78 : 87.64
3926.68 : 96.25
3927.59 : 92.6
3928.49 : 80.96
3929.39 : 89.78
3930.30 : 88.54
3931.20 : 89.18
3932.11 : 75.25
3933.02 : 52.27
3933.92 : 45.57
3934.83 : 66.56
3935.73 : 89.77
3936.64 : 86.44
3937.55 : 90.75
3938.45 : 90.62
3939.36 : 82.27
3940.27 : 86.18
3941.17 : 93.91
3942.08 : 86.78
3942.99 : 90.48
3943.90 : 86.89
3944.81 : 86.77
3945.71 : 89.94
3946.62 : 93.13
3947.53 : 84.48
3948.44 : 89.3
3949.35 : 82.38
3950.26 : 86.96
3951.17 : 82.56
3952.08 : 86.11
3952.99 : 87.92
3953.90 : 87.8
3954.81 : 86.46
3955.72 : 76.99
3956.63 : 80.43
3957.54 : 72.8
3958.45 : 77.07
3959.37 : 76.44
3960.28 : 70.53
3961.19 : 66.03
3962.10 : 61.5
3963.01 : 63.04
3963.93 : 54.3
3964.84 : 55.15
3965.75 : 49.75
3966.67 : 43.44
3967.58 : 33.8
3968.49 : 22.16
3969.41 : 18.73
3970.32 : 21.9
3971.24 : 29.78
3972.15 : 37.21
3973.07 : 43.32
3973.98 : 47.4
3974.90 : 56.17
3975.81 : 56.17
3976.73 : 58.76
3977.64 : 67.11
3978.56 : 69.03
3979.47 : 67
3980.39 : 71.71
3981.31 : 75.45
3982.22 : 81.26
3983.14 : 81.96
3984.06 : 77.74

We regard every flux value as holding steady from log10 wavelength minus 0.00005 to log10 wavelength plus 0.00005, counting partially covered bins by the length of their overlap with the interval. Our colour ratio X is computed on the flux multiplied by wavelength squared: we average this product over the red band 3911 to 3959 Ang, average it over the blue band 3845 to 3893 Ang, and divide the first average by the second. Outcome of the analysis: 1.2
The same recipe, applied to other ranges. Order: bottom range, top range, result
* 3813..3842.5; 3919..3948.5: 1.46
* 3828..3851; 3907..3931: 1.64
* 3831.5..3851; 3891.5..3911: 1.33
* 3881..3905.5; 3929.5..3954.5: 1.46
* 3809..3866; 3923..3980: 1.06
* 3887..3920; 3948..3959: 1.16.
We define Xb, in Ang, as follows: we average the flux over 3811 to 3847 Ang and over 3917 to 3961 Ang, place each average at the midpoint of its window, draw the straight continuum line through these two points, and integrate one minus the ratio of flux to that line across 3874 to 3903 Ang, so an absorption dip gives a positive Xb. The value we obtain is 5.5 Ang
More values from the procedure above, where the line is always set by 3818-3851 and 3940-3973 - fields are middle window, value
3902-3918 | -5.0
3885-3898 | 3.5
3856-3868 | -3.8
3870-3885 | -2.5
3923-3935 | -2.5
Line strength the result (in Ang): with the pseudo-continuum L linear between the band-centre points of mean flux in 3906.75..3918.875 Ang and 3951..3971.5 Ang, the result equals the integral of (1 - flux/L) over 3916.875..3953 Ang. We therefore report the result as -4.6 Ang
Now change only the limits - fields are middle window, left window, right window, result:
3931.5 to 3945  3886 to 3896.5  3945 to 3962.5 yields -1.6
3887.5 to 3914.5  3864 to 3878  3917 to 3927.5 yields 6.2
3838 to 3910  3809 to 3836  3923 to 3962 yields 1.3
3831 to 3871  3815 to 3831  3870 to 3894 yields -2.6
